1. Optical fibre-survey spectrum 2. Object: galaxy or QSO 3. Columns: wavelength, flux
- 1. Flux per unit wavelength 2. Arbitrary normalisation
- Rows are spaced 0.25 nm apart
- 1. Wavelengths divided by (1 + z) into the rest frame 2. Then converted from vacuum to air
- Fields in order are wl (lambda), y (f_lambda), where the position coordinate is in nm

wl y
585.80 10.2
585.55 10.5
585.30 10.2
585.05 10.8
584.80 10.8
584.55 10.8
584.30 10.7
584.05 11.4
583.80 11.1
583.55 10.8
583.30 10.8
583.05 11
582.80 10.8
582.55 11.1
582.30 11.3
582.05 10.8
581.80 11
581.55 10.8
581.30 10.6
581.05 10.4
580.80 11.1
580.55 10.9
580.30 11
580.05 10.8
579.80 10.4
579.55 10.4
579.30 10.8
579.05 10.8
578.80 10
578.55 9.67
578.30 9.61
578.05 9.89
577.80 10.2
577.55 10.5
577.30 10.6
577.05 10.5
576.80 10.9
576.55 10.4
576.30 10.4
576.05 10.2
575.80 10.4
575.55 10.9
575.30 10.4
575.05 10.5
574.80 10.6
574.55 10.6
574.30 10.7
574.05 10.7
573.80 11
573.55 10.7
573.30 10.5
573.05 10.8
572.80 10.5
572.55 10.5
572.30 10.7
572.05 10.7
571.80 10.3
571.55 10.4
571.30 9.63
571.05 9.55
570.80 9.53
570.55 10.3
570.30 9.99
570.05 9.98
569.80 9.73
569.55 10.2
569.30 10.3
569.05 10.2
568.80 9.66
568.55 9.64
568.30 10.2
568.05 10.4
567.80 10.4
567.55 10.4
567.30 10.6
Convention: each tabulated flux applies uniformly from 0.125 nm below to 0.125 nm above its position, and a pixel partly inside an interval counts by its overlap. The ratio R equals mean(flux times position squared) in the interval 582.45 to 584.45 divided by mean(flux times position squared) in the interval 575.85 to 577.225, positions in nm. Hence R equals 1.1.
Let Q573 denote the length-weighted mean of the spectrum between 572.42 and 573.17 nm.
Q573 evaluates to 10.6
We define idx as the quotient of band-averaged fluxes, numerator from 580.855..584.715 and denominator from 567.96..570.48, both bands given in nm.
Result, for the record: 1.09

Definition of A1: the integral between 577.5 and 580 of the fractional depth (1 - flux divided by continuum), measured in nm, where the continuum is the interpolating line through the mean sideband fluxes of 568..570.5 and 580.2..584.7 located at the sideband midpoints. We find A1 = 0.10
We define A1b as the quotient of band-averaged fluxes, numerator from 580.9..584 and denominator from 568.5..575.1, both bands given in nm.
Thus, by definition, 1.06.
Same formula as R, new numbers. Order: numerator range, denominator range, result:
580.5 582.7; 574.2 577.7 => 1.05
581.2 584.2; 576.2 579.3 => 1.08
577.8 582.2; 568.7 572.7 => 1.08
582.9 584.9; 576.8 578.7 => 1.10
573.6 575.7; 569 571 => 1.08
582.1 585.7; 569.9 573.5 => 1.11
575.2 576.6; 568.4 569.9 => 1.07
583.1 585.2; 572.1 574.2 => 1.06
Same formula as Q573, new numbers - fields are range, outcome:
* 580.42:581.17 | 10.8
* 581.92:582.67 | 11.1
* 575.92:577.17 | 10.5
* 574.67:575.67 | 10.6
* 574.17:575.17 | 10.6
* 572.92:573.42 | 10.7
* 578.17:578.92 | 9.76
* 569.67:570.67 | 10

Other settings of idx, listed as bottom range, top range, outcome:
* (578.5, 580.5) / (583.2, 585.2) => 1.03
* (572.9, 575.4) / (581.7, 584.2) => 1.03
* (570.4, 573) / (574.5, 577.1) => 1.03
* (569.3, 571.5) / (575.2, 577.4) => 1.06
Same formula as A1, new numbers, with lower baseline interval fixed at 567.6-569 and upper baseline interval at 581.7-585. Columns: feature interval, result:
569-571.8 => 0.06 nm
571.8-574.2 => -0.07 nm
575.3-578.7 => 0.08 nm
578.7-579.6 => 0.02 nm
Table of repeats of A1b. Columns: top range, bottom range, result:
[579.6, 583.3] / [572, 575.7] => 1.02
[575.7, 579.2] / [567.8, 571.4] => 1.03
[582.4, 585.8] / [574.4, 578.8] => 1.04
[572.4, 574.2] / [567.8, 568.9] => 1.06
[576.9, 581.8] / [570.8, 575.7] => 1.00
